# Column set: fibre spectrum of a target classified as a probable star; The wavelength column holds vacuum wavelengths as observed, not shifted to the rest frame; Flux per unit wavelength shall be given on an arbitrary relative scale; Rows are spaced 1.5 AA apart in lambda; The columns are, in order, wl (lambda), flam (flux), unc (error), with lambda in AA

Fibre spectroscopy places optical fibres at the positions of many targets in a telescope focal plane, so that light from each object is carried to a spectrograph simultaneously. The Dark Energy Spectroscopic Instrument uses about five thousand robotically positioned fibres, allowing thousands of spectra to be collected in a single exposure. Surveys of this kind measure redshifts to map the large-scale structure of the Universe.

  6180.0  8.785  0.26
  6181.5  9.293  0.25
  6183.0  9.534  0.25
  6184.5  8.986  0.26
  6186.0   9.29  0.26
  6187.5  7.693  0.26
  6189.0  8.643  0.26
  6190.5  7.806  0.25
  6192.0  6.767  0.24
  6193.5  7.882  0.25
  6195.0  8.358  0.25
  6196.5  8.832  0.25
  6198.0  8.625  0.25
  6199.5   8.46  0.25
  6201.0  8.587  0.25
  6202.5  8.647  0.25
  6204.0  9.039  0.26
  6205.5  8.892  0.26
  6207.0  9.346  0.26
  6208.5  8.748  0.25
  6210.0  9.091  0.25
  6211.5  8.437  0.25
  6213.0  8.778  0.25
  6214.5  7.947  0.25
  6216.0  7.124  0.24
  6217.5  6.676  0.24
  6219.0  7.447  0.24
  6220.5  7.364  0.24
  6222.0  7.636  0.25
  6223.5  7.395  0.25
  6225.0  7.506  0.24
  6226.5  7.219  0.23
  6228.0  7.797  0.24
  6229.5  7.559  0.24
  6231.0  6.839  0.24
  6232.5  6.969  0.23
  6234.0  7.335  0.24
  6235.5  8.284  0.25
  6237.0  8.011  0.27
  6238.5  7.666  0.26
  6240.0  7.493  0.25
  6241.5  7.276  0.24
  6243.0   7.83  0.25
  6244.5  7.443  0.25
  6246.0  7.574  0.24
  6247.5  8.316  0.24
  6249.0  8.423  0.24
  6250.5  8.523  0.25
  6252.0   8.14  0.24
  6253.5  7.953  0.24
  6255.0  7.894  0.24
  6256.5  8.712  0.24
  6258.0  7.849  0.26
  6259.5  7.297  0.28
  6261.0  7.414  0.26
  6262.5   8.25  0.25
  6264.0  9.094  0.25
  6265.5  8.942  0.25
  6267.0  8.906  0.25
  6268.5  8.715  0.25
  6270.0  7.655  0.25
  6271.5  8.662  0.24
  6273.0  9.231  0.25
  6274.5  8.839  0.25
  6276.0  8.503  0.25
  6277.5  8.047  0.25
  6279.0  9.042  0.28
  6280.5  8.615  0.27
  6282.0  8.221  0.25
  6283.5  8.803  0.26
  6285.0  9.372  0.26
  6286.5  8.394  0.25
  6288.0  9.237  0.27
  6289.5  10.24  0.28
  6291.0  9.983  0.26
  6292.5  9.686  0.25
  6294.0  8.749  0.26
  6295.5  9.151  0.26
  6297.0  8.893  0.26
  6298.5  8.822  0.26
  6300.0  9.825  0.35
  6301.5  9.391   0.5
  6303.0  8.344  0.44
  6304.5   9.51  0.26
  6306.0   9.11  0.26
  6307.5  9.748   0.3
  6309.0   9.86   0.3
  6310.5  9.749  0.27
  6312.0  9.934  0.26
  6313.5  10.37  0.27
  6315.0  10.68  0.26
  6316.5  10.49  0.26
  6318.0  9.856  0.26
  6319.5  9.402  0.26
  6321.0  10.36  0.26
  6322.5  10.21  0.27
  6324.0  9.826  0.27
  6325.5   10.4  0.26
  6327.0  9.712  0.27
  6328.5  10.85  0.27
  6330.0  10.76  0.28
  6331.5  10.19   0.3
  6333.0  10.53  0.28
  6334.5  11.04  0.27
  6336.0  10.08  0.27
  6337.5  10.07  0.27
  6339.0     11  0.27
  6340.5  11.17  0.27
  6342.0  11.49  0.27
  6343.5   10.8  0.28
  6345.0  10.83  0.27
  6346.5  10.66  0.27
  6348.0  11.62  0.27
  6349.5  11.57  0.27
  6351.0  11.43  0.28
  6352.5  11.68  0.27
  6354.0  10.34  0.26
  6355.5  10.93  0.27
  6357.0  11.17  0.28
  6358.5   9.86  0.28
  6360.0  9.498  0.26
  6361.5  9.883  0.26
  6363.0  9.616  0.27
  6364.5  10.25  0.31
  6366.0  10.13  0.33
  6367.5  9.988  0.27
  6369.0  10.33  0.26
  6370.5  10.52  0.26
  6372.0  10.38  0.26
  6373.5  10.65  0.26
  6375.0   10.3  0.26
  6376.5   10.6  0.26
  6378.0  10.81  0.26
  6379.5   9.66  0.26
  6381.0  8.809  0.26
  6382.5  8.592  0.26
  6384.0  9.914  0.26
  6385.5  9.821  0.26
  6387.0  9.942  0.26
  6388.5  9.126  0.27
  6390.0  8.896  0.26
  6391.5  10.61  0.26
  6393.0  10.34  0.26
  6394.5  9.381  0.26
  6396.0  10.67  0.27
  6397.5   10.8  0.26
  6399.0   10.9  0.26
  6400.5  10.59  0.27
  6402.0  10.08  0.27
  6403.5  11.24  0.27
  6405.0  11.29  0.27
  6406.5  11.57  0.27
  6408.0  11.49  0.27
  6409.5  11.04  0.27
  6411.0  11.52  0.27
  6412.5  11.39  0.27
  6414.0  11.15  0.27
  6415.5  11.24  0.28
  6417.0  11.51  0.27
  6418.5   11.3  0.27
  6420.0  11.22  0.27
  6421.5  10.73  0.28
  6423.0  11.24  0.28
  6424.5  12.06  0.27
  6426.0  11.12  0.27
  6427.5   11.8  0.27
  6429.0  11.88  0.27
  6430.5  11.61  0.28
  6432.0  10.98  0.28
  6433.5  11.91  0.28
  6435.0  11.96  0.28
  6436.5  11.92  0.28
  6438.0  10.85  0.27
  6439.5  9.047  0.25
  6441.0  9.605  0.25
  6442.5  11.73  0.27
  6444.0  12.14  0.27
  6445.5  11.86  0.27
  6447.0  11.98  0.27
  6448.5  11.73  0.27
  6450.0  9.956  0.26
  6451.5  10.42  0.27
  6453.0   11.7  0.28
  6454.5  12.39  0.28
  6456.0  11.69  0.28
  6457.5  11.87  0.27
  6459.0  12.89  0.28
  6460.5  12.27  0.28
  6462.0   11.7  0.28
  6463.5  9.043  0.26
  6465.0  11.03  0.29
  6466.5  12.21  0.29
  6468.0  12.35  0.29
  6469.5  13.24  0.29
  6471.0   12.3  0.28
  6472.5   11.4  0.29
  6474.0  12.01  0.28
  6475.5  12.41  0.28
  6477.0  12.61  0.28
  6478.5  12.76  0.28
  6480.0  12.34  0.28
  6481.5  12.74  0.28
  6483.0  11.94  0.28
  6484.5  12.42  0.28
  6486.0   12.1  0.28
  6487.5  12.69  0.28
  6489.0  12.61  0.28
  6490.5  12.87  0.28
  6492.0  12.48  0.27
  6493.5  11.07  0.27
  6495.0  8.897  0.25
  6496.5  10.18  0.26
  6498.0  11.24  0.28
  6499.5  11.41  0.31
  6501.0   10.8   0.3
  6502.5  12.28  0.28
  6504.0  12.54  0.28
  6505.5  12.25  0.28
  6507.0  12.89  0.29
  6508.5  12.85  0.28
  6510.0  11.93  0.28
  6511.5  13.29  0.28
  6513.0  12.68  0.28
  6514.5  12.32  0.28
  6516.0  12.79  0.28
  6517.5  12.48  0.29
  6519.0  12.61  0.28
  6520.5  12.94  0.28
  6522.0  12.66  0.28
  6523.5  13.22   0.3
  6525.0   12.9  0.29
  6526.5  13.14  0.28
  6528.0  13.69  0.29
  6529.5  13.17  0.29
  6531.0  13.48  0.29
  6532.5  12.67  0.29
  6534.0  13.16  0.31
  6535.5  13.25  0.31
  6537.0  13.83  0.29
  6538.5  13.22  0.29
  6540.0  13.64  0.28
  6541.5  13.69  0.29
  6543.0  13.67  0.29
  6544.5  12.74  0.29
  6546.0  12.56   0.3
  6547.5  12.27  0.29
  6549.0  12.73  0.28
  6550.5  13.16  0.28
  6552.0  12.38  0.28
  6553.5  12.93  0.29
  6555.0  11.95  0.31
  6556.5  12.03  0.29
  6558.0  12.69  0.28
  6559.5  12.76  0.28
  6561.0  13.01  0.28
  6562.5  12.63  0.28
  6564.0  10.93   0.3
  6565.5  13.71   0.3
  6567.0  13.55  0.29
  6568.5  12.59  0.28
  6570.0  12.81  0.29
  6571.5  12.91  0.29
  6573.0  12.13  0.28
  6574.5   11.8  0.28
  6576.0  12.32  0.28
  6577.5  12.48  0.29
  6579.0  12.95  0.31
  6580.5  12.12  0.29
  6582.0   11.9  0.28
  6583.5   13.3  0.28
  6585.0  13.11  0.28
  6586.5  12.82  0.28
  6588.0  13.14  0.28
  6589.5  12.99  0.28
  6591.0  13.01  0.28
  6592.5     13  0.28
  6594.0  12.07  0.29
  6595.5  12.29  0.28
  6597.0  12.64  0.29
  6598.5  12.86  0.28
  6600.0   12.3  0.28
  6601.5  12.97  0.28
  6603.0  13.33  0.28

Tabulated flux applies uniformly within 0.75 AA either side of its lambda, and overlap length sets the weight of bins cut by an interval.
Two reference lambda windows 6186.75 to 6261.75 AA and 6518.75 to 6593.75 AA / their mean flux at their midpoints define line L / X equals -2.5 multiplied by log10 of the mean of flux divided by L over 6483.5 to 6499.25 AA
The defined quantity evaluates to 0.02 mag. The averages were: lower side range 7.95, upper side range 12.8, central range 11.7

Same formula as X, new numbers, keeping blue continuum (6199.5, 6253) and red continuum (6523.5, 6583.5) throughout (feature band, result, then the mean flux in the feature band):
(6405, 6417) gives -0.06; 11.3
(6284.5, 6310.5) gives -0.04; 9.32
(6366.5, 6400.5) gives 0.02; 10.1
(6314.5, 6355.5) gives -0.12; 10.6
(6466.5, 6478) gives -0.07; 12.3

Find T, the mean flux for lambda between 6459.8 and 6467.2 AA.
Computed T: 11.2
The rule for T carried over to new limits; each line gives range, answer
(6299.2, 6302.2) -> 9.6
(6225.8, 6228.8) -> 7.51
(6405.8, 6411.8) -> 11.4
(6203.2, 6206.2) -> 8.96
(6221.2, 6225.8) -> 7.51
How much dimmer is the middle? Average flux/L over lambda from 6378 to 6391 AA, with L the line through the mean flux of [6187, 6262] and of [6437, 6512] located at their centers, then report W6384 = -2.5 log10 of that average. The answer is 0.10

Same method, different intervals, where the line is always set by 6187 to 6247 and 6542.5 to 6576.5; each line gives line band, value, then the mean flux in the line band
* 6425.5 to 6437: -0.077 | 11.7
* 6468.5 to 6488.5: -0.080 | 12.4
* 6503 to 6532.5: -0.068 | 12.8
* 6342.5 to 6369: -0.083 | 10.6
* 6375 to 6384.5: 0.042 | 9.77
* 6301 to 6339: -0.079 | 10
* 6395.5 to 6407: -0.044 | 10.9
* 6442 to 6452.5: -0.031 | 11.4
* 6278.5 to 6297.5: -0.025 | 9.11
